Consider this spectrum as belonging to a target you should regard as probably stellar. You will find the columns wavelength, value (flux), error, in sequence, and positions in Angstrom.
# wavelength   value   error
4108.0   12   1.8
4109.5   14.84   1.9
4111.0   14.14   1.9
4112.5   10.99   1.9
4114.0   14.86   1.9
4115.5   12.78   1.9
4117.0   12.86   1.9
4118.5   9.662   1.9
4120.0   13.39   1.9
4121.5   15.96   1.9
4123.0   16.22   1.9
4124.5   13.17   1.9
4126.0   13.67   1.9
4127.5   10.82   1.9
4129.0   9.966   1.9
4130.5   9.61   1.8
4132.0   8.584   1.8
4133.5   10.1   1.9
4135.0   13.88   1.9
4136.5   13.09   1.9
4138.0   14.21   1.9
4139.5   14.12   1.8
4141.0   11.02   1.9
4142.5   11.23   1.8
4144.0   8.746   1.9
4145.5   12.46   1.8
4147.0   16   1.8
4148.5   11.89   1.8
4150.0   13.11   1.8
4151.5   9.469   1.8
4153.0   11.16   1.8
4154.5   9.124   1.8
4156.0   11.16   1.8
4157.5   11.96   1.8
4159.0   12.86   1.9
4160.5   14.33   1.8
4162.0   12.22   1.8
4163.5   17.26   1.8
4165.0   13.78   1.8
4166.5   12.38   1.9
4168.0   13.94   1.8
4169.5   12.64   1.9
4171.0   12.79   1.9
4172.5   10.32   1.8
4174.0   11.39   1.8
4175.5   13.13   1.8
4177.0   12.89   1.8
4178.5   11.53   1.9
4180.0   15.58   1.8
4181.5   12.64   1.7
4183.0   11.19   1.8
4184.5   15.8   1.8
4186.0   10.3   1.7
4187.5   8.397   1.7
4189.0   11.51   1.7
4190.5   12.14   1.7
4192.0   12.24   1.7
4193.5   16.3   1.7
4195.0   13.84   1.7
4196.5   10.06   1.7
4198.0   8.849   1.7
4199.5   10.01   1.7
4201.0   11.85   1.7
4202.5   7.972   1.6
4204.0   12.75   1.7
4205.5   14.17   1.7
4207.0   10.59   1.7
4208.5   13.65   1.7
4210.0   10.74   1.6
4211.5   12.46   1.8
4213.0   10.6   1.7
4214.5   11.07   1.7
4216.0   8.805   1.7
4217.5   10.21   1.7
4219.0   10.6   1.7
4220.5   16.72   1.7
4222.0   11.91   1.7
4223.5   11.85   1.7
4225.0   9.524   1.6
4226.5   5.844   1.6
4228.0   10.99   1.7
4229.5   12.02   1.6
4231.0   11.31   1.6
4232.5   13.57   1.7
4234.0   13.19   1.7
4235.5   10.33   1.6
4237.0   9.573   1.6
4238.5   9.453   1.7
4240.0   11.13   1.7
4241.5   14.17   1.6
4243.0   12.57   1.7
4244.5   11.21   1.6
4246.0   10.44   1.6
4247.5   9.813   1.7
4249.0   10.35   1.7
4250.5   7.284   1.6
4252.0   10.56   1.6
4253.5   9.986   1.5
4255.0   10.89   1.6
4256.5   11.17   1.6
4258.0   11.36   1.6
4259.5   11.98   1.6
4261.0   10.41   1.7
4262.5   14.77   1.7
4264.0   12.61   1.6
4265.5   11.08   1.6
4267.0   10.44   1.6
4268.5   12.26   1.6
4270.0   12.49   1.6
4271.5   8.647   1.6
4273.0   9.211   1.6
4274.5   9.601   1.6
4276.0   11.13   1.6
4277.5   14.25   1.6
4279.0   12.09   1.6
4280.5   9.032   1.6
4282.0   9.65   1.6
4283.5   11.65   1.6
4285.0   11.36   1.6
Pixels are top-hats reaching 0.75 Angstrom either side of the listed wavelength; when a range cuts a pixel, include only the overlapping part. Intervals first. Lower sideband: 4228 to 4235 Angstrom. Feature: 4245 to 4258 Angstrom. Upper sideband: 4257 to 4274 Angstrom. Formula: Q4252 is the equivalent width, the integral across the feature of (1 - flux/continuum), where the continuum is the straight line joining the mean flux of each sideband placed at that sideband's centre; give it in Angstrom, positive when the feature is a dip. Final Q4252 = 1.74 Angstrom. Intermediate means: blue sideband 12.3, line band 10.2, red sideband 11.4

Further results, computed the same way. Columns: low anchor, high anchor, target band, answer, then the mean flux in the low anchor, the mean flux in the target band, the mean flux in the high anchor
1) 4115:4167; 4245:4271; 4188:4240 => 0.8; 12.3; 11.4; 11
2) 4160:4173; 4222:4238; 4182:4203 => 1.4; 13.3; 11.5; 10.8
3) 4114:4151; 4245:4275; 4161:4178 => -1.5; 12.4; 13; 10.8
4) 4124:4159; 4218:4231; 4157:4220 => -3.9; 11.7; 12.1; 11.2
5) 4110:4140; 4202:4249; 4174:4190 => -0.5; 12.6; 12.3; 11.3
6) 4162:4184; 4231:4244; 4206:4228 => 1.9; 13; 11.1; 11.7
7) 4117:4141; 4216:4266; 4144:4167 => -0.7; 12.4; 12.5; 11.1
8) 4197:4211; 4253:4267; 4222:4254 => 1.8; 11.2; 10.8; 11.6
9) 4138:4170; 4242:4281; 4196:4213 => 0.9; 12.5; 11.2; 11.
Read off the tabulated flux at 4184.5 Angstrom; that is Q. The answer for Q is 15.8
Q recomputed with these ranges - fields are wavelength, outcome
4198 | 8.849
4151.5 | 9.469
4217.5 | 10.21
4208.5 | 13.65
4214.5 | 11.07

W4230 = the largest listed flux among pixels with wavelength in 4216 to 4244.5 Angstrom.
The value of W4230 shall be 16.72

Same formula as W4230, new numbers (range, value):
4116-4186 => 17.26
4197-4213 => 14.17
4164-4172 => 13.94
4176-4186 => 15.8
